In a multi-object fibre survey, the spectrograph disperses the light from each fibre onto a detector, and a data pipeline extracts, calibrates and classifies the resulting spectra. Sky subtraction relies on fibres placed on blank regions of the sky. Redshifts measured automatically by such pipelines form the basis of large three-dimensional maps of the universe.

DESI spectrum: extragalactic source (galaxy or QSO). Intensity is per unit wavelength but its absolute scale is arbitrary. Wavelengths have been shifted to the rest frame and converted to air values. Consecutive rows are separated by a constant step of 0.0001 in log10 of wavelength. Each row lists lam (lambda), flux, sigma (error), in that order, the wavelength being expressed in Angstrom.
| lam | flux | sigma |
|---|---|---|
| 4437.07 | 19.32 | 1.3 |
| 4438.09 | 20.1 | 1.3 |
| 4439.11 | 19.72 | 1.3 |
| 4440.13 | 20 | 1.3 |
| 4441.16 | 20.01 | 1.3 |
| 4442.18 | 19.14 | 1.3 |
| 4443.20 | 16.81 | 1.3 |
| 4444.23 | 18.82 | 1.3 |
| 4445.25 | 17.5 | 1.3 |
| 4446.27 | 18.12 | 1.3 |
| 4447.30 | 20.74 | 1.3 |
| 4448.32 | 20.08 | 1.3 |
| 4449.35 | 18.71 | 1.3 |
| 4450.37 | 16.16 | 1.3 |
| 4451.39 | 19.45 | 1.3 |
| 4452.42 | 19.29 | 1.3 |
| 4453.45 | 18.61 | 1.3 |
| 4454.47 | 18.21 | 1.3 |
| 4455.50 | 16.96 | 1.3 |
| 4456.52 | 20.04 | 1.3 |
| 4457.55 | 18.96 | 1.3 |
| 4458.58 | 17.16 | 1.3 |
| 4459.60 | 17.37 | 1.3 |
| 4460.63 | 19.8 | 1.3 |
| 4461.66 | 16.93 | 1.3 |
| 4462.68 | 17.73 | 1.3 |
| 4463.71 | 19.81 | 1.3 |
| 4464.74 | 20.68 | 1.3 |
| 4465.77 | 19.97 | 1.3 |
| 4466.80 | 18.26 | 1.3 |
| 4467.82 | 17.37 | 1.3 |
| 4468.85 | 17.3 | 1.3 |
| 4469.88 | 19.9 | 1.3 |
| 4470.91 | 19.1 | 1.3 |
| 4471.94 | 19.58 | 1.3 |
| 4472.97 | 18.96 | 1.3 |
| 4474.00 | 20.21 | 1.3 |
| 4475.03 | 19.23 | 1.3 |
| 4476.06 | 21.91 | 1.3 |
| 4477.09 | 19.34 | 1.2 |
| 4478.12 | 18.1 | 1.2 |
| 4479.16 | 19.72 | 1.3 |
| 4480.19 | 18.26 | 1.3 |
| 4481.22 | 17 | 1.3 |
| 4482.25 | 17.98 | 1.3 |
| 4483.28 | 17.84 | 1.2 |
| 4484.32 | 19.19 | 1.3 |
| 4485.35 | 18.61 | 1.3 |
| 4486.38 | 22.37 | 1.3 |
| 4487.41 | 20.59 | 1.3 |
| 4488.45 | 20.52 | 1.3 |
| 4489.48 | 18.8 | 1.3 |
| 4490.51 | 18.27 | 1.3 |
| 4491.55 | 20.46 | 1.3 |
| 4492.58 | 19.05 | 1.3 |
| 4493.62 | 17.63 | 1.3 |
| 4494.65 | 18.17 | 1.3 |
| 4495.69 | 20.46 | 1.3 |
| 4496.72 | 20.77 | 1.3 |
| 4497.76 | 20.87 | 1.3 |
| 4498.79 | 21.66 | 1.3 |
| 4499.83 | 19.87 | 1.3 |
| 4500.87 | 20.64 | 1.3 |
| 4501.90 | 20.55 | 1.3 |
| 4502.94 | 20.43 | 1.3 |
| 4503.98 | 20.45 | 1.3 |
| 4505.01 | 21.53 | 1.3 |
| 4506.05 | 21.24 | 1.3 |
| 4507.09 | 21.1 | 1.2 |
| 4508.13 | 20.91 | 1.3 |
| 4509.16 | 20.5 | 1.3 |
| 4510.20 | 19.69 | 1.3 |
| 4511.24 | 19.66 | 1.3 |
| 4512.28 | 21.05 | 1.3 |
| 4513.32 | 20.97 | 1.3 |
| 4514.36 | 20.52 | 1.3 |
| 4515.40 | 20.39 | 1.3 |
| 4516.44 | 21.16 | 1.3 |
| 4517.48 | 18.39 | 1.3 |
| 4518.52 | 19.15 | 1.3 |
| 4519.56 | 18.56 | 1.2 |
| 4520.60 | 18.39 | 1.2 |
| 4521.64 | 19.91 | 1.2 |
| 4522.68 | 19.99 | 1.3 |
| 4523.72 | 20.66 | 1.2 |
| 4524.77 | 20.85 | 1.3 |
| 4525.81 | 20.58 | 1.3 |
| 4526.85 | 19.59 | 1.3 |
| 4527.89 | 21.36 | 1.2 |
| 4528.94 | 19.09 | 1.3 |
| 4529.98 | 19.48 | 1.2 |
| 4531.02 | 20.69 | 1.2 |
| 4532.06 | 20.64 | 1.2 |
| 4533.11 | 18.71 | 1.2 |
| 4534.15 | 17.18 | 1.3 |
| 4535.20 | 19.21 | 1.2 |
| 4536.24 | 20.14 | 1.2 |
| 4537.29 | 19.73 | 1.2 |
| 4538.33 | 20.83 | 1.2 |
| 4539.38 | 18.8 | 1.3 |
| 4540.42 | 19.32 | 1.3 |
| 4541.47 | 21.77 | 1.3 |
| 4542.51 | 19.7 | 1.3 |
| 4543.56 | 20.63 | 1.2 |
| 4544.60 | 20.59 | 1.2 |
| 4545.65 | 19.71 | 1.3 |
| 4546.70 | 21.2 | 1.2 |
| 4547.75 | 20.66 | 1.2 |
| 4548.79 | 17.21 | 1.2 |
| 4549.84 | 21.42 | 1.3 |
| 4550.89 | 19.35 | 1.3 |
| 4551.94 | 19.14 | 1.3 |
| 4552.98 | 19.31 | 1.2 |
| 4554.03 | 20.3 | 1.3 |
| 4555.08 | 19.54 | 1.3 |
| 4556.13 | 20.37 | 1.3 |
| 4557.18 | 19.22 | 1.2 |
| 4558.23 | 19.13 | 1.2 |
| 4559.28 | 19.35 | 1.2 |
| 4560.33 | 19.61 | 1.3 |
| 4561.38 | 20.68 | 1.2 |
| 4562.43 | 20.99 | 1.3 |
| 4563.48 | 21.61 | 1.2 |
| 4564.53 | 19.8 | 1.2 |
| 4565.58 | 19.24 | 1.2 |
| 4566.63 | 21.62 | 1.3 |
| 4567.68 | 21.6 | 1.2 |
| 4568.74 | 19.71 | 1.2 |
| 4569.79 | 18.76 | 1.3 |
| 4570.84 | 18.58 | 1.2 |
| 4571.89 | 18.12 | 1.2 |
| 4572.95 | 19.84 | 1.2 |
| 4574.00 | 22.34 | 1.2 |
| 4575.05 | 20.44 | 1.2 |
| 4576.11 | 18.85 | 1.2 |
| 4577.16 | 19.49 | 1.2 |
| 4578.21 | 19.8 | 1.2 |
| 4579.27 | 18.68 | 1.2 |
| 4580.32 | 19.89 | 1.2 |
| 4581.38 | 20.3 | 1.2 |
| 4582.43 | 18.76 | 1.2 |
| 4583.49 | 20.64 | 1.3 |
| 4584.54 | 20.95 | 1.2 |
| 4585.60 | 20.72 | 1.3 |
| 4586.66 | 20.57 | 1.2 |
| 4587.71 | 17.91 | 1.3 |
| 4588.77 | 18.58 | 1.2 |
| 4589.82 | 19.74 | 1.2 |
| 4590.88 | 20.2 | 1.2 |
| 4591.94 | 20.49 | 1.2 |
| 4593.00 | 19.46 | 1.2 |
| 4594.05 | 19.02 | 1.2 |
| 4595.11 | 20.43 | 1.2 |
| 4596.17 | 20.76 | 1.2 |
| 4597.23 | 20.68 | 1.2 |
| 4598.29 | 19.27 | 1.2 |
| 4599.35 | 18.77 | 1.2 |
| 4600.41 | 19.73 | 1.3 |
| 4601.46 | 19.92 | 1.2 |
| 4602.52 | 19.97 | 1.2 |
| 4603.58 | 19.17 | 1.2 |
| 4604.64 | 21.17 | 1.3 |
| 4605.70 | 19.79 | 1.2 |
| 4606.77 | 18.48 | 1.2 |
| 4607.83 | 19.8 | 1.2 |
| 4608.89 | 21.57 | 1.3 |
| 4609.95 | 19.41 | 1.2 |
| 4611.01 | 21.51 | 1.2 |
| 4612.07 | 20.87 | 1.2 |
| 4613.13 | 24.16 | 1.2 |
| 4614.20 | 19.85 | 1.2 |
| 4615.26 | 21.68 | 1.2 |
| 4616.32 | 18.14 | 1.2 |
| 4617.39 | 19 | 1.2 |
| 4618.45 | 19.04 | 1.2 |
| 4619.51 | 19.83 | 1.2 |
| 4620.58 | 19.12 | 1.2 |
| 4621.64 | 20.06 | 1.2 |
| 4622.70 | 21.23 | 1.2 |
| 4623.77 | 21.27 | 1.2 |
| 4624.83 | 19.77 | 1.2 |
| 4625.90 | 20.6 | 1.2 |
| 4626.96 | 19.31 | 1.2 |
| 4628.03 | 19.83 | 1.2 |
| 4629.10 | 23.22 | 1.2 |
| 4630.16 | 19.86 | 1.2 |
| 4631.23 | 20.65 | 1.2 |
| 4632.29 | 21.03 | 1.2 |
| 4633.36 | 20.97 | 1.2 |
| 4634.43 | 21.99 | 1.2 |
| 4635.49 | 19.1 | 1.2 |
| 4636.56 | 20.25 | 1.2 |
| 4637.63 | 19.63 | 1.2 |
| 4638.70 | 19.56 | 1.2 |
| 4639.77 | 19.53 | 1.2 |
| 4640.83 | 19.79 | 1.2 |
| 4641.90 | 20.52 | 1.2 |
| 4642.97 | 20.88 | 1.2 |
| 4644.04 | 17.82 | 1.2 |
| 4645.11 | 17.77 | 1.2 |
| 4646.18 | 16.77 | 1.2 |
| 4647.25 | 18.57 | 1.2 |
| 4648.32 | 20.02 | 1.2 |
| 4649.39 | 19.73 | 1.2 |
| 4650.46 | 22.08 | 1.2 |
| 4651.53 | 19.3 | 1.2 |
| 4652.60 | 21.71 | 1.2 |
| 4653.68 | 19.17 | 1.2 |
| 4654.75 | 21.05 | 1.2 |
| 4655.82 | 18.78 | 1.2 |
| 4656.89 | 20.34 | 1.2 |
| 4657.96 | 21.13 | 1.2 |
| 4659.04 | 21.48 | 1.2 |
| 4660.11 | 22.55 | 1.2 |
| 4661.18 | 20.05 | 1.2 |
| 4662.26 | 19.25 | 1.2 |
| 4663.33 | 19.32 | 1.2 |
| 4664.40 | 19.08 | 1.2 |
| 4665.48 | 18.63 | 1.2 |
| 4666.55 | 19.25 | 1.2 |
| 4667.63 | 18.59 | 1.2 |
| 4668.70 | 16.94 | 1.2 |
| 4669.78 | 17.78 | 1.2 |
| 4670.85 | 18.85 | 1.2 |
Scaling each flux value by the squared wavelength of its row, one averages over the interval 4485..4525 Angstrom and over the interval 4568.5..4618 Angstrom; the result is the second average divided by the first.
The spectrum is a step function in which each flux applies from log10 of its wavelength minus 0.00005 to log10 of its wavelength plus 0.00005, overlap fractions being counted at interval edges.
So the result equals 1.03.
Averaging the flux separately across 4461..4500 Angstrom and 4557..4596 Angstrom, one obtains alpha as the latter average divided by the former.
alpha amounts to 1.0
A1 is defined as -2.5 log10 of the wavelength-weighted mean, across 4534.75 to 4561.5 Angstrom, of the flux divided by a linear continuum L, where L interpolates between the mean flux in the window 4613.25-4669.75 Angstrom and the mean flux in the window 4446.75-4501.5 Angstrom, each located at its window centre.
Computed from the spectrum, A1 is -0.02 mag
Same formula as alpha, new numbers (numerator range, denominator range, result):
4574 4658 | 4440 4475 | 1.07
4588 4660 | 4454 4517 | 1.03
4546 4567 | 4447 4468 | 1.07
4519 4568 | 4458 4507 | 1.03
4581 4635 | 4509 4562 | 1.02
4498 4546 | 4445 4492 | 1.06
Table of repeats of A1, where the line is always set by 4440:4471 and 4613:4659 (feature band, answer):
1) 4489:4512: -0.063 mag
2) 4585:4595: 0.002 mag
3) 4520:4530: -0.044 mag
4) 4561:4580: -0.025 mag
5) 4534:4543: -0.024 mag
